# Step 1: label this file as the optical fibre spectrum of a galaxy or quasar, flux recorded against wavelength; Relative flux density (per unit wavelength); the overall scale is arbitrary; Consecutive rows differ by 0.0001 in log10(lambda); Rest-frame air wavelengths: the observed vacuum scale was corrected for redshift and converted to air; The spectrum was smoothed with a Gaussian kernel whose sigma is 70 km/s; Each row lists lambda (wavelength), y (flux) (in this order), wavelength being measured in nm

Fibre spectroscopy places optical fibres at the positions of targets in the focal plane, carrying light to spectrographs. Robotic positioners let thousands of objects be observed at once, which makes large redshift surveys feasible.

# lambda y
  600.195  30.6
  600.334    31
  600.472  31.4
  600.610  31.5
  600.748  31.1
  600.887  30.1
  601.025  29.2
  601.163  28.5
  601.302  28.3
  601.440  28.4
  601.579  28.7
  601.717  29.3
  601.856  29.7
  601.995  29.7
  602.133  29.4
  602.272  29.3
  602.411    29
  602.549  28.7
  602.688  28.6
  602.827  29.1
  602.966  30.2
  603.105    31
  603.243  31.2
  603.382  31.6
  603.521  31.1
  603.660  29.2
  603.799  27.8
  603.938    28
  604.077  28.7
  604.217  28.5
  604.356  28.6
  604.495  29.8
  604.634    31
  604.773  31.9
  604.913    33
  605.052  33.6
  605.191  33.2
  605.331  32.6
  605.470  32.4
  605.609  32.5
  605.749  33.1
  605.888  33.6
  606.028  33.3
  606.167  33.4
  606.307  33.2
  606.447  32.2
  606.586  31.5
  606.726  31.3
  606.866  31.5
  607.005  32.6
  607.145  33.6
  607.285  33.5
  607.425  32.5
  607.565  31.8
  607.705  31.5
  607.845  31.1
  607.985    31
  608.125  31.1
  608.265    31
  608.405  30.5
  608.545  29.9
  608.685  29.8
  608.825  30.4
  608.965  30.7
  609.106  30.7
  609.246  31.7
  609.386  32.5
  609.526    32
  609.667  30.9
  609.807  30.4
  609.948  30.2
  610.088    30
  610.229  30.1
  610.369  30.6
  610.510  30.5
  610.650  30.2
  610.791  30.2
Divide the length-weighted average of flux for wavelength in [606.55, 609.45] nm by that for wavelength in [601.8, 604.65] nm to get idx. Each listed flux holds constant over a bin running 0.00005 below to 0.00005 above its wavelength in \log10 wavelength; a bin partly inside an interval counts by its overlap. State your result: 1.07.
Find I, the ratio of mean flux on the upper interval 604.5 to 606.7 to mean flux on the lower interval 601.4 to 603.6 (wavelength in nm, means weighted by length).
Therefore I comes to 1.10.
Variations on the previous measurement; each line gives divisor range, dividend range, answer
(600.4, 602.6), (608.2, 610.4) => 1.04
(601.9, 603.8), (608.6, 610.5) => 1.03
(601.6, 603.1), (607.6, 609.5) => 1.06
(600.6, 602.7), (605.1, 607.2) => 1.12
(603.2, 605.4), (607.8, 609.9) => 1.01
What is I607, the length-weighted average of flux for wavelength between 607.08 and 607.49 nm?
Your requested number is 33.2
